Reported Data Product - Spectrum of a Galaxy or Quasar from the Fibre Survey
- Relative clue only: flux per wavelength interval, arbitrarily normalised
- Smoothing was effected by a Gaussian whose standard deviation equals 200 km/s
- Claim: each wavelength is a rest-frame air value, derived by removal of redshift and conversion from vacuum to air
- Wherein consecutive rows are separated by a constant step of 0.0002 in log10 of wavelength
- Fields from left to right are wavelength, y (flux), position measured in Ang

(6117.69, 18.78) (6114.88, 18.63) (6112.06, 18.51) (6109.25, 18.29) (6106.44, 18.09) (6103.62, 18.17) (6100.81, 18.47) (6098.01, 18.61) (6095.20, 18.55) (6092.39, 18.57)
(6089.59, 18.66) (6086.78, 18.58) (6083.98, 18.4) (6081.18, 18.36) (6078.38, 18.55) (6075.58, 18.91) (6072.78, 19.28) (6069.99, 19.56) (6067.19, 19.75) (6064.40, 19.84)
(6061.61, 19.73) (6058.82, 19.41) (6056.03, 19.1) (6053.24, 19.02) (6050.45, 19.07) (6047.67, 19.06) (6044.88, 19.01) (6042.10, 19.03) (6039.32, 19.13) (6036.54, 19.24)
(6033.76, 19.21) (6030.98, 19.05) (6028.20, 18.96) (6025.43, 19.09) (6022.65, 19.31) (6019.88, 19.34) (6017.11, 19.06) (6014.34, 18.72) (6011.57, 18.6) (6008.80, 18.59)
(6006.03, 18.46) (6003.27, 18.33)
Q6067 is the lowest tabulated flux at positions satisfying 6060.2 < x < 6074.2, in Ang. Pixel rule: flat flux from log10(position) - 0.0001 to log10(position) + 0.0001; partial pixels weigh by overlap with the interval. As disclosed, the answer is 19.28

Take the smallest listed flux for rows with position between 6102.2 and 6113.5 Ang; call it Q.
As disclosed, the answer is 18.09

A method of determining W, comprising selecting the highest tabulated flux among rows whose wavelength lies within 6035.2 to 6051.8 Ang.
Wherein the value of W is 19.24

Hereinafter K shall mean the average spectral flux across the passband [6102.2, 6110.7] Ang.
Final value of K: 18.2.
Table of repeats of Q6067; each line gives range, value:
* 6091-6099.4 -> 18.55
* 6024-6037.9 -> 18.96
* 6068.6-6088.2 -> 18.36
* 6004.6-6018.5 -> 18.46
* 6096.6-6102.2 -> 18.47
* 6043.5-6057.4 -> 19.01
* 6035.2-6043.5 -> 19.03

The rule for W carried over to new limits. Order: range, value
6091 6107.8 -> 18.61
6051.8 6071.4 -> 19.84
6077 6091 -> 18.66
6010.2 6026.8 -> 19.34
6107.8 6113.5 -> 18.51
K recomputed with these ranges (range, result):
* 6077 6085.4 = 18.4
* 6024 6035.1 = 19.1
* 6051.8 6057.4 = 19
